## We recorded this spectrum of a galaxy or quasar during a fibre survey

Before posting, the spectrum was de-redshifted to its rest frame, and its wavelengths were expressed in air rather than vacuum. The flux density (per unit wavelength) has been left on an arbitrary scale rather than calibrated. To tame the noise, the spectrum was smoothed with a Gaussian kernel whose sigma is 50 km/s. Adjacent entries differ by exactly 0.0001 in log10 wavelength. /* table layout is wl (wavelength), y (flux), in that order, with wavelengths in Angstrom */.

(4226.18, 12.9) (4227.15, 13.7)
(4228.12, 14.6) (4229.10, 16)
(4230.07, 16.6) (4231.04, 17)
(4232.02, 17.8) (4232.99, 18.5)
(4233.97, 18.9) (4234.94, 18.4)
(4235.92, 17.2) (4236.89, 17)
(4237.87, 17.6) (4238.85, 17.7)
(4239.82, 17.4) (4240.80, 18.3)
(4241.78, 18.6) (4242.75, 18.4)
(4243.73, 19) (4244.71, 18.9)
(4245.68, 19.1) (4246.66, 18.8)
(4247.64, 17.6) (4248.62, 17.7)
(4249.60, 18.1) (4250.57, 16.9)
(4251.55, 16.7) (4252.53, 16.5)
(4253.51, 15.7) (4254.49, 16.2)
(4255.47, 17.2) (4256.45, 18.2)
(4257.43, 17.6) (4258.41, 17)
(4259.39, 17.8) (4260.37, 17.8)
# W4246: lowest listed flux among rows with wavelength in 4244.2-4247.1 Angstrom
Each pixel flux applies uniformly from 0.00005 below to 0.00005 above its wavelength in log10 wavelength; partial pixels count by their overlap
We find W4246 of 18.8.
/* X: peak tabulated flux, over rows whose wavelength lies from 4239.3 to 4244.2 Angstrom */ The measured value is 19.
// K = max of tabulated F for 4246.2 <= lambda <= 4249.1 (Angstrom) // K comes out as 18.8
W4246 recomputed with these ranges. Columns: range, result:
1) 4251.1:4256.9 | 15.7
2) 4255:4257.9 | 17.2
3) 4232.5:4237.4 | 17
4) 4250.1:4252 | 16.7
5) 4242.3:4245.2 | 18.4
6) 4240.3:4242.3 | 18.3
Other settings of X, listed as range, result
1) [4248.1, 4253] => 18.1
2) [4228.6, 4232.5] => 17.8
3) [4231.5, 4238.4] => 18.9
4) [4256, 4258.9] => 18.2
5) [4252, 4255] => 16.5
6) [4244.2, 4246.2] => 19.1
